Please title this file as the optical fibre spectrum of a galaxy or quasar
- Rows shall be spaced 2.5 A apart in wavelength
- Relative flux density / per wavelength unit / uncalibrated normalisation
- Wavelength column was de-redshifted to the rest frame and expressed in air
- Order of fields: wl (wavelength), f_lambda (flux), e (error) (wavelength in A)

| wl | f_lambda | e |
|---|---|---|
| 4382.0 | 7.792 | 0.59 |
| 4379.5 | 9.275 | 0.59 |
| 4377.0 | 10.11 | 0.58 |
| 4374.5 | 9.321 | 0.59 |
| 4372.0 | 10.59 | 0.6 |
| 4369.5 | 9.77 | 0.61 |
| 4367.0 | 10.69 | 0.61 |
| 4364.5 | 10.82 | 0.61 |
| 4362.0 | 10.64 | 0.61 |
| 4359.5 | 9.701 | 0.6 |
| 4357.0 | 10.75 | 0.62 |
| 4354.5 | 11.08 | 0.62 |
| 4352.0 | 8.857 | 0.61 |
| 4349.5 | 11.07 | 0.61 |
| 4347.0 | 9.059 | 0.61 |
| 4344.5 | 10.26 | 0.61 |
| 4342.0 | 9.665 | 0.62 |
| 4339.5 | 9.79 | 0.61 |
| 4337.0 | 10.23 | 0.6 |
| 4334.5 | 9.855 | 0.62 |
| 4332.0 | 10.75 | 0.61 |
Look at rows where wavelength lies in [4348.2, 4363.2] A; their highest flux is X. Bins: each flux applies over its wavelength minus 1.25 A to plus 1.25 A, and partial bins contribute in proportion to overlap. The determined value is 11.08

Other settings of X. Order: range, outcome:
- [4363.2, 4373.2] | 10.82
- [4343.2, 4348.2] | 10.26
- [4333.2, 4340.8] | 10.23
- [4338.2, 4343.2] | 9.79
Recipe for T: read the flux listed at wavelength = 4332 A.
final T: 10.75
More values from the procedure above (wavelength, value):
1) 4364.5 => 10.82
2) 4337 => 10.23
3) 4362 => 10.64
